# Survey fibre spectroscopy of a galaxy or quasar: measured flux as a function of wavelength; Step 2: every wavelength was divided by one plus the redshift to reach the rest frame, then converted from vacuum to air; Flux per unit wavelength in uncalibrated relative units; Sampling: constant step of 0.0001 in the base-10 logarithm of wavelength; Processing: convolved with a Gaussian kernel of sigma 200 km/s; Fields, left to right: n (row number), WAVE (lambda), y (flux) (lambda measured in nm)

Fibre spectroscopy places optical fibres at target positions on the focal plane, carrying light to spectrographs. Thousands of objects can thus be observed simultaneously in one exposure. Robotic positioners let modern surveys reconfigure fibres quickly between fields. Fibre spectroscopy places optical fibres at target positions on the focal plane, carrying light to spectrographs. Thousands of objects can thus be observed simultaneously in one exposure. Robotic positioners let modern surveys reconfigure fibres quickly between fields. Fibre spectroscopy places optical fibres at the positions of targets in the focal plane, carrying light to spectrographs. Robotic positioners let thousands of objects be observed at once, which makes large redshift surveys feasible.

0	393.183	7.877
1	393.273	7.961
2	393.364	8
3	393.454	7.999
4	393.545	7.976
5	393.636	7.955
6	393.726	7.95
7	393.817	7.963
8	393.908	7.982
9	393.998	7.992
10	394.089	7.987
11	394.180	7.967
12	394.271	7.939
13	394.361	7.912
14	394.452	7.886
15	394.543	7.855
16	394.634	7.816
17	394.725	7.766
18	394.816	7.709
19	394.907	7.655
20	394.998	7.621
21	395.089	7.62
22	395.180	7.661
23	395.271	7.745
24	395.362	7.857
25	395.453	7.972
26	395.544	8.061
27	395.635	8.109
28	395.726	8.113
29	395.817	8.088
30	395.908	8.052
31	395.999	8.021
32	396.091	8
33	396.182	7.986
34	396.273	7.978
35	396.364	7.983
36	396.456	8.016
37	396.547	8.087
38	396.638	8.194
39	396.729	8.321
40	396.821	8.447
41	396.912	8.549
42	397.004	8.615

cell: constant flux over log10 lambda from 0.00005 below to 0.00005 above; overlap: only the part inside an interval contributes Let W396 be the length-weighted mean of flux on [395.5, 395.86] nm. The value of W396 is 8.1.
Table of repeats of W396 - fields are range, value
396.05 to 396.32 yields 8.01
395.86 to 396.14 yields 8.02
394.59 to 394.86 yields 7.76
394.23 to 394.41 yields 7.95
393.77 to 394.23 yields 7.97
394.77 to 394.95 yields 7.67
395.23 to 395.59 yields 7.92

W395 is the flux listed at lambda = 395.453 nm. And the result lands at 7.972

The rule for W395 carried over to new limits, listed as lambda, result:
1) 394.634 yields 7.816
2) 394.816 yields 7.709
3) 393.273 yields 7.961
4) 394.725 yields 7.766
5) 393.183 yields 7.877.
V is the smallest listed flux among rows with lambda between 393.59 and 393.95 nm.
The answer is 7.95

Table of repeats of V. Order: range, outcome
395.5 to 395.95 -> 8.052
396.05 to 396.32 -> 7.978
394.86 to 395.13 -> 7.62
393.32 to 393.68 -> 7.955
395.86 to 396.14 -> 8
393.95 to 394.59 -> 7.855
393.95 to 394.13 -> 7.987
